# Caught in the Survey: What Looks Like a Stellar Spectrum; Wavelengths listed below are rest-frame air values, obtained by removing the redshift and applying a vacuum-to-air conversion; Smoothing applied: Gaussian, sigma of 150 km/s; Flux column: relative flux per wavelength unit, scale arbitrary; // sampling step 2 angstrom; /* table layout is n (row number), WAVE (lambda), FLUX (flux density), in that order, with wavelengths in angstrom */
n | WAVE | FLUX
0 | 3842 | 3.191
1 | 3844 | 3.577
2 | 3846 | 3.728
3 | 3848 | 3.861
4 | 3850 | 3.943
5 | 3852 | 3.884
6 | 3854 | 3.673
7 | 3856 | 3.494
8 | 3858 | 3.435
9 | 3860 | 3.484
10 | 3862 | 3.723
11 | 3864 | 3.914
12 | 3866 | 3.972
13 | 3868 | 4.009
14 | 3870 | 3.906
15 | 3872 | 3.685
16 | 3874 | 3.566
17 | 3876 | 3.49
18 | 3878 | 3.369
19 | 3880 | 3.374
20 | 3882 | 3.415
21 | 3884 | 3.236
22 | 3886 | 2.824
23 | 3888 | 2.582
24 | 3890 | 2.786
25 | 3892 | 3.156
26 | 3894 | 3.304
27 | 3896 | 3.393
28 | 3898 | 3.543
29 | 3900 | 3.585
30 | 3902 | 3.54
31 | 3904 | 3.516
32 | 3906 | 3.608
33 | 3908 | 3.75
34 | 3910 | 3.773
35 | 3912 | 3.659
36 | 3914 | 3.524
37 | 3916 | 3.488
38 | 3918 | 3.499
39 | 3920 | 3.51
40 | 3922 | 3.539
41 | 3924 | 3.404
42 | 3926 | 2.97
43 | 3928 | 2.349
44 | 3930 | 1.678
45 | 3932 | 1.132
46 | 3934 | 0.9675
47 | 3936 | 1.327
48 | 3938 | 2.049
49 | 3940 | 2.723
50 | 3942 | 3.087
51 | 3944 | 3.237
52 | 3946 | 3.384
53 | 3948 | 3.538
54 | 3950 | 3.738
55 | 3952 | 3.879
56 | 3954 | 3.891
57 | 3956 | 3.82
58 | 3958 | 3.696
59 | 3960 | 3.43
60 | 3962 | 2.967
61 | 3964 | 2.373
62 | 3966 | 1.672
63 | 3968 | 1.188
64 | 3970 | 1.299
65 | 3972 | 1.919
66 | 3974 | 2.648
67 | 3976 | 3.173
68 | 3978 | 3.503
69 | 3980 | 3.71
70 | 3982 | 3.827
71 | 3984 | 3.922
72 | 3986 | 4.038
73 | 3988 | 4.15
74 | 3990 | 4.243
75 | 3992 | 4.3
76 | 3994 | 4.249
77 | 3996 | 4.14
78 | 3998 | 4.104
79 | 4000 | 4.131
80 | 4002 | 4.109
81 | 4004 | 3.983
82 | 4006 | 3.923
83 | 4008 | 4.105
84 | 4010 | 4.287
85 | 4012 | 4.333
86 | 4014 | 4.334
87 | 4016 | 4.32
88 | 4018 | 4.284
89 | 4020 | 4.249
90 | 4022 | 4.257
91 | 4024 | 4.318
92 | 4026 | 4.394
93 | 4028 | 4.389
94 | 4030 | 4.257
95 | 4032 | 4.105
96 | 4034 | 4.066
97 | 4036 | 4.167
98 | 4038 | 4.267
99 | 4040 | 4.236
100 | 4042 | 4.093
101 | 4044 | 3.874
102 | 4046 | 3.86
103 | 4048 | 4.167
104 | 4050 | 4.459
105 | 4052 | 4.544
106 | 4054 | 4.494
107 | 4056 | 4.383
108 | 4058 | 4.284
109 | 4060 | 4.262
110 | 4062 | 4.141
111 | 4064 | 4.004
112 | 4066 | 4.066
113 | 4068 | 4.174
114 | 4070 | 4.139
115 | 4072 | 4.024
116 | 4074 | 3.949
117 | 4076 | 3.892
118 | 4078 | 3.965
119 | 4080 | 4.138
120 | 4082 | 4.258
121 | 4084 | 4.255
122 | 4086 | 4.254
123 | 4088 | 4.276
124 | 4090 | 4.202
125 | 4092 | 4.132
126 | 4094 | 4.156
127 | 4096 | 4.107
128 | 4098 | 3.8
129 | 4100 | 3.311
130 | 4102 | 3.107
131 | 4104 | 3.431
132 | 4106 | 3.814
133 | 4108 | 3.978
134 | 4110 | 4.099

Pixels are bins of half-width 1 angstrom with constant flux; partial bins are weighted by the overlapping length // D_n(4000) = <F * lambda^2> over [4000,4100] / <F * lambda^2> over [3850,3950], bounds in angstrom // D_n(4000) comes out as 1.39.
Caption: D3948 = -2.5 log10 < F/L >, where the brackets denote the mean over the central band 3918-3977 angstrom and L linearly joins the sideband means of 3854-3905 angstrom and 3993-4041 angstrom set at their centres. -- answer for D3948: 0.37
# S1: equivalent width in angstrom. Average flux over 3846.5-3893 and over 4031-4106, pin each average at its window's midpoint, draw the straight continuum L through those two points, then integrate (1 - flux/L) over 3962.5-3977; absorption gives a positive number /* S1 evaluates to 6.60 angstrom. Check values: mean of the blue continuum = 3.51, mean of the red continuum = 4.08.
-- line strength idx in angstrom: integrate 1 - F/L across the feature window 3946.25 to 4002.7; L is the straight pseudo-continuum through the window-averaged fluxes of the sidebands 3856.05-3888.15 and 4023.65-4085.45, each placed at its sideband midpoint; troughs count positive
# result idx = 7.02 angstrom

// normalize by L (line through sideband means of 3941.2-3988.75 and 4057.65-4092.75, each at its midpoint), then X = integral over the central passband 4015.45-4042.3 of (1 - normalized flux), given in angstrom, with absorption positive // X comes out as -3.8 angstrom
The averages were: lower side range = 3.17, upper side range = 4.13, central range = 4.25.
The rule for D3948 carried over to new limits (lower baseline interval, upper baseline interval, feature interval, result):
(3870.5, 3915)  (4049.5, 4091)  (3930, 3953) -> 0.36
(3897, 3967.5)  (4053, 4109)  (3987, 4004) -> -0.20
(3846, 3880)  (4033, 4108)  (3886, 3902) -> 0.18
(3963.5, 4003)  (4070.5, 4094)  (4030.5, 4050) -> -0.09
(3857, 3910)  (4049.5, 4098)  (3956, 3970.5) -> 0.44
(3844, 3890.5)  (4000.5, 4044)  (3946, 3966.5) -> 0.17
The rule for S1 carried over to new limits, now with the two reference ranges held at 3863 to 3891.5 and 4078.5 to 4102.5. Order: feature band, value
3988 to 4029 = -4.6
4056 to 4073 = -0.9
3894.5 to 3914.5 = -0.4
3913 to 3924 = 0.1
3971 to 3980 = 1.9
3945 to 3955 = -0.1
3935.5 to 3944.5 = 2.7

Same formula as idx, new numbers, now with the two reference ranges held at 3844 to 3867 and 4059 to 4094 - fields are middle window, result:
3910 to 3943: 9.8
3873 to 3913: 4.5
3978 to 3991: 0.1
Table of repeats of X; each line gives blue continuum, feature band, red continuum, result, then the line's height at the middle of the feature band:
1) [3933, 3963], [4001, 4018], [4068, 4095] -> -3.04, 3.55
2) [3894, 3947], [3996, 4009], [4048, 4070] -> -1.07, 3.76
